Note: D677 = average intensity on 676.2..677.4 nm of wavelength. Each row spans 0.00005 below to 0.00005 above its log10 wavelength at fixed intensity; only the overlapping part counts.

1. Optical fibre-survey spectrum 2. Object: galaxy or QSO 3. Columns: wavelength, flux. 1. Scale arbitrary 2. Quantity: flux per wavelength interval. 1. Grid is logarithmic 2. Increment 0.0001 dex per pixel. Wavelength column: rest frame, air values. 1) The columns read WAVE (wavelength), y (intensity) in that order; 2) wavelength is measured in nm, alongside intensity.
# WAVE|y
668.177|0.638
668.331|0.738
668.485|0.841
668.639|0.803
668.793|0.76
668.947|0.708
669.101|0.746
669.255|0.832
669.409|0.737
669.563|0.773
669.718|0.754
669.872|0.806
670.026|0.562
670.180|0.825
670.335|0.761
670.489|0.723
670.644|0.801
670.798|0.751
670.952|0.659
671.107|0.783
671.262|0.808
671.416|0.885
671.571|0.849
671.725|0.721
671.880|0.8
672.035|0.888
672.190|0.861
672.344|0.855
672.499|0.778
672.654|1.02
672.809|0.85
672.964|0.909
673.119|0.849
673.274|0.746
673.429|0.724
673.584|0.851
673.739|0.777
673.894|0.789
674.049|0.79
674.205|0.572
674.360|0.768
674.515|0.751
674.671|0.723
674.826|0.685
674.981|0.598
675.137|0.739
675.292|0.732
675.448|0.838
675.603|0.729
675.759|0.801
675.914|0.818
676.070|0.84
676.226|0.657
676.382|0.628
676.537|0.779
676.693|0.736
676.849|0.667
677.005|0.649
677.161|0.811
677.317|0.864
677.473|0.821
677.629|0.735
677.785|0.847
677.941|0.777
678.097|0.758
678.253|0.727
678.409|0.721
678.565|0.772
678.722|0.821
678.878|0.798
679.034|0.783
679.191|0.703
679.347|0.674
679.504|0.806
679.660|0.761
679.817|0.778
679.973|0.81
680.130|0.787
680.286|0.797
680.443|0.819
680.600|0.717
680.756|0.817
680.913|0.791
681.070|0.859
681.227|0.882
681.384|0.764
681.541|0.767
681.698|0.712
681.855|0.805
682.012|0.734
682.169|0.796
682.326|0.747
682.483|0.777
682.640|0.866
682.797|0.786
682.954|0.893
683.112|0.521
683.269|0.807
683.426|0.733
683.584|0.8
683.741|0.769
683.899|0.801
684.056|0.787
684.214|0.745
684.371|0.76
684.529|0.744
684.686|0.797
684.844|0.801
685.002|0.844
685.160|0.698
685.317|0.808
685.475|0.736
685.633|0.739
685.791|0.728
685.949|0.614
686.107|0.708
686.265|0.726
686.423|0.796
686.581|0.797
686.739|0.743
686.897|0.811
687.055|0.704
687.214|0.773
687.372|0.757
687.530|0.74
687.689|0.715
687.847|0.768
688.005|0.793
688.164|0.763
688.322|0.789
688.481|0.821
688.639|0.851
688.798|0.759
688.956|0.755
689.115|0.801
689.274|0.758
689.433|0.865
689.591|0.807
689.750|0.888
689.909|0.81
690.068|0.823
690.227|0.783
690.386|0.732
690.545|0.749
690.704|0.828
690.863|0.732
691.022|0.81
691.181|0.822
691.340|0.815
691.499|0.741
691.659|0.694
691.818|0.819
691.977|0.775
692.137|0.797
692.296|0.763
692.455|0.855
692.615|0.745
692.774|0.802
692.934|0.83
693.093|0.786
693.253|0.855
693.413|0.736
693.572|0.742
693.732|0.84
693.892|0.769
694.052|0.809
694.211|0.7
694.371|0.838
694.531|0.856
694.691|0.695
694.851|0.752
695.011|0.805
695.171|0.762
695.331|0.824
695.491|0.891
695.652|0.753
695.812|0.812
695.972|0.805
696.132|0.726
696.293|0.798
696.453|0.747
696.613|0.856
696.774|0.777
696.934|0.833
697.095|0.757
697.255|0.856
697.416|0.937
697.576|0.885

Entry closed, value 0.727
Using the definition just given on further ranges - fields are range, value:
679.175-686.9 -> 0.769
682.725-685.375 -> 0.77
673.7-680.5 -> 0.755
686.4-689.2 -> 0.774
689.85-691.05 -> 0.782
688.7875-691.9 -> 0.79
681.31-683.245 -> 0.765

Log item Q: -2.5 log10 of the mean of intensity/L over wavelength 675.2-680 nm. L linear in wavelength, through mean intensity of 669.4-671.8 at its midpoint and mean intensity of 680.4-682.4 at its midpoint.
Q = 0.02 mag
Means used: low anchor 0.763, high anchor 0.785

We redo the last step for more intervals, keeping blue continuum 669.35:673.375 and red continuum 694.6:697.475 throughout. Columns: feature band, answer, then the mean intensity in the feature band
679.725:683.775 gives 0.02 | 0.782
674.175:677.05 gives 0.10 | 0.725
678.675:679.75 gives 0.05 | 0.762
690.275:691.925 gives 0.03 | 0.775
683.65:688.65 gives 0.05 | 0.762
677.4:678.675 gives 0.04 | 0.771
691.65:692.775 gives 0.02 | 0.786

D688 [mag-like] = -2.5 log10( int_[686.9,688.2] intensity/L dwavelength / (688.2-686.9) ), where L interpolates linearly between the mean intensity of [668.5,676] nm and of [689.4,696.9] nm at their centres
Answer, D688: 0.05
